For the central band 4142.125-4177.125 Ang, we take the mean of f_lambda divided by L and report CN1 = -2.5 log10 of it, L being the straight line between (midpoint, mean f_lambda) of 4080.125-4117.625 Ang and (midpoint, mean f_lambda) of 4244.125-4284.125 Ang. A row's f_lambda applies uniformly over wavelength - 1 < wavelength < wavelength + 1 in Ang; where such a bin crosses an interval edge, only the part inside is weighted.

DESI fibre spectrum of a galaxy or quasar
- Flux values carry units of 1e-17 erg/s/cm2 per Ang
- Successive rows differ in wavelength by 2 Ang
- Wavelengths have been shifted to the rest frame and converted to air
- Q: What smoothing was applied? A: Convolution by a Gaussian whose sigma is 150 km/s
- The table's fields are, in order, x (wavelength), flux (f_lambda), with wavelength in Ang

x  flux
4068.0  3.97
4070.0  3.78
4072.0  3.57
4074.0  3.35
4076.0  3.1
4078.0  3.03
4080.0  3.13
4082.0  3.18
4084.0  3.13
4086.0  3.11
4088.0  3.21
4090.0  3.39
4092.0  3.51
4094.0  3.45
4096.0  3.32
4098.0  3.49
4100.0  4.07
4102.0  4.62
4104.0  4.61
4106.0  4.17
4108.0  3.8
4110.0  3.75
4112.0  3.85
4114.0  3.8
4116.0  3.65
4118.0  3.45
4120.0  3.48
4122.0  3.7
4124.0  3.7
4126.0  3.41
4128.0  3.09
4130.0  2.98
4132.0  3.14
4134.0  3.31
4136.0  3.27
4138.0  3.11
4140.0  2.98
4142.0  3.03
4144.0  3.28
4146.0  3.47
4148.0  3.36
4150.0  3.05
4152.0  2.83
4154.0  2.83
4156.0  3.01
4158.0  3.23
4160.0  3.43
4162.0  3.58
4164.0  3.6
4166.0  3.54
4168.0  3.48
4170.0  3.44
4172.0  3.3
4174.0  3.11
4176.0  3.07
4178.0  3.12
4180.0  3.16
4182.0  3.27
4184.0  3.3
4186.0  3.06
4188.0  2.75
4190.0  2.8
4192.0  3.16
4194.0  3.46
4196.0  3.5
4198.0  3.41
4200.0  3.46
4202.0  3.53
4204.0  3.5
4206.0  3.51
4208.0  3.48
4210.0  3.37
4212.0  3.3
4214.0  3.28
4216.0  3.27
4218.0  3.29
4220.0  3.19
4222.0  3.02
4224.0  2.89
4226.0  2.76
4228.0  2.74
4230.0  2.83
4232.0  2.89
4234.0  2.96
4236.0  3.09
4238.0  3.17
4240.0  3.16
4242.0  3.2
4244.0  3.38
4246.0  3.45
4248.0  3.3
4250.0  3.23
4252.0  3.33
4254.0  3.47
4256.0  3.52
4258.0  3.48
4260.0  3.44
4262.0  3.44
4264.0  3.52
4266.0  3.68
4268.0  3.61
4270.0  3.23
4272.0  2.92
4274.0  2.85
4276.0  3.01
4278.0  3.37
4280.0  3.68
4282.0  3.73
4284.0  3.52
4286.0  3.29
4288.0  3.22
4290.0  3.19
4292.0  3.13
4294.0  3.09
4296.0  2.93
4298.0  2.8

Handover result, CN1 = 0.09 mag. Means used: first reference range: 3.66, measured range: 3.26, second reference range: 3.39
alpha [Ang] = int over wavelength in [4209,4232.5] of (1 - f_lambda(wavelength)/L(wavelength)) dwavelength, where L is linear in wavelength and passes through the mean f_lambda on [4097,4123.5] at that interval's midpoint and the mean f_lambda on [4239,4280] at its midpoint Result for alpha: 2.7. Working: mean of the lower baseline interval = 3.88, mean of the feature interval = 3.07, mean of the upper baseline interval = 3.34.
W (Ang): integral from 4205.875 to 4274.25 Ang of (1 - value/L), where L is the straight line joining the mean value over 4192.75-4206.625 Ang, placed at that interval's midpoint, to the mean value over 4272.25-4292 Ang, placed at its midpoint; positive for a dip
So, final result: 2.99 Ang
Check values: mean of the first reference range 3.47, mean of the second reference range 3.29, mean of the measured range 3.24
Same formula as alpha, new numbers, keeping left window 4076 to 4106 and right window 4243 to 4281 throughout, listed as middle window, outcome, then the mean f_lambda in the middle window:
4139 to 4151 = 0.97 Ang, 3.2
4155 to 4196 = 2.33 Ang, 3.25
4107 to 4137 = 0.04 Ang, 3.49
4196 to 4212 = -0.18 Ang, 3.46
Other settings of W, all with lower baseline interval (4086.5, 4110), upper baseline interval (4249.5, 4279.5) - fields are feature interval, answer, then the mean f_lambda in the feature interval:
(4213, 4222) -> 0.61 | 3.23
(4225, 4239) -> 2.08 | 2.92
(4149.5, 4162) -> 1.79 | 3.11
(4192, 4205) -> 0.23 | 3.45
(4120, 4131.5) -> 1.01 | 3.37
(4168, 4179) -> 1.06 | 3.23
